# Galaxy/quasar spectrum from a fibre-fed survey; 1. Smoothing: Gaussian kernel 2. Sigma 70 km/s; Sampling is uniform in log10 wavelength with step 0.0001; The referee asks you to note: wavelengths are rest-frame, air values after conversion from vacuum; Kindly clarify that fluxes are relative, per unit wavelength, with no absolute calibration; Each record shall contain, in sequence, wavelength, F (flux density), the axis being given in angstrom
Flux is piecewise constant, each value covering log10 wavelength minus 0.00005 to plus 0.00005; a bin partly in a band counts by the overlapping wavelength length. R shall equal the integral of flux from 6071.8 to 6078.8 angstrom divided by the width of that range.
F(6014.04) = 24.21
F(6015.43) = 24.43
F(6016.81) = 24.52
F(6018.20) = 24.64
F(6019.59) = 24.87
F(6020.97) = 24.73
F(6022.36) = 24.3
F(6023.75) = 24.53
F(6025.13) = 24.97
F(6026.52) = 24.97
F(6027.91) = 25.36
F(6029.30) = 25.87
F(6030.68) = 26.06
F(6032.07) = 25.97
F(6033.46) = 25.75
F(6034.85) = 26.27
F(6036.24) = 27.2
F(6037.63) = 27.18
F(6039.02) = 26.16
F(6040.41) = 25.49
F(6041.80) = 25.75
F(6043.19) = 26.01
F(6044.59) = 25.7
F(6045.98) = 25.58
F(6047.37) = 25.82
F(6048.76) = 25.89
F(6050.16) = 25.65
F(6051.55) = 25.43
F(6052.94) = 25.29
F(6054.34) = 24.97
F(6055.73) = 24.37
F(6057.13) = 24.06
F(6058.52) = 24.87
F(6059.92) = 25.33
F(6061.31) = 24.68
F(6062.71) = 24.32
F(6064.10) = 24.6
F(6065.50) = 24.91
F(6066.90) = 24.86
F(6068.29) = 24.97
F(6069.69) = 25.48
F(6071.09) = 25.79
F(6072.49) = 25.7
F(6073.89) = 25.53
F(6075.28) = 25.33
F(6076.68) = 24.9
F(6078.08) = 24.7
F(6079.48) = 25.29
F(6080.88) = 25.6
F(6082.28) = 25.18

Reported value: 25.3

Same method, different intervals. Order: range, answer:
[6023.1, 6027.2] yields 24.9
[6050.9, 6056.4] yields 25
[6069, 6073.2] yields 25.6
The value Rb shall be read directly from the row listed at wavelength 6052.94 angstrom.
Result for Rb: 25.29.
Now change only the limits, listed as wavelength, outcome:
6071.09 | 25.79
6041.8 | 25.75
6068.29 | 24.97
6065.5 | 24.91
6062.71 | 24.32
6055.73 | 24.37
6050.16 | 25.65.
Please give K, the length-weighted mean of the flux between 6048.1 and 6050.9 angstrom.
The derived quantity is 25.7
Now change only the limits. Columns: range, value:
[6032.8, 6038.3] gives 26.6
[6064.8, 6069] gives 24.9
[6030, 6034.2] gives 25.9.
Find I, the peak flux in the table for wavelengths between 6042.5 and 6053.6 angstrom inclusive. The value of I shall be 26.01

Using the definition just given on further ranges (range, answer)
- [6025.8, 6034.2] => 26.06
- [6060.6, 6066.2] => 24.91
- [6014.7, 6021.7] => 24.87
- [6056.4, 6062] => 25.33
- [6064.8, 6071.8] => 25.79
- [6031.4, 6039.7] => 27.2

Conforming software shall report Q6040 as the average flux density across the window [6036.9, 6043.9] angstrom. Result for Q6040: 26.1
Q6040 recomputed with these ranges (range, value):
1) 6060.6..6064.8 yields 24.6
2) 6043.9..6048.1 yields 25.7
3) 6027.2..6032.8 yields 25.8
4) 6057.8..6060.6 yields 25.1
